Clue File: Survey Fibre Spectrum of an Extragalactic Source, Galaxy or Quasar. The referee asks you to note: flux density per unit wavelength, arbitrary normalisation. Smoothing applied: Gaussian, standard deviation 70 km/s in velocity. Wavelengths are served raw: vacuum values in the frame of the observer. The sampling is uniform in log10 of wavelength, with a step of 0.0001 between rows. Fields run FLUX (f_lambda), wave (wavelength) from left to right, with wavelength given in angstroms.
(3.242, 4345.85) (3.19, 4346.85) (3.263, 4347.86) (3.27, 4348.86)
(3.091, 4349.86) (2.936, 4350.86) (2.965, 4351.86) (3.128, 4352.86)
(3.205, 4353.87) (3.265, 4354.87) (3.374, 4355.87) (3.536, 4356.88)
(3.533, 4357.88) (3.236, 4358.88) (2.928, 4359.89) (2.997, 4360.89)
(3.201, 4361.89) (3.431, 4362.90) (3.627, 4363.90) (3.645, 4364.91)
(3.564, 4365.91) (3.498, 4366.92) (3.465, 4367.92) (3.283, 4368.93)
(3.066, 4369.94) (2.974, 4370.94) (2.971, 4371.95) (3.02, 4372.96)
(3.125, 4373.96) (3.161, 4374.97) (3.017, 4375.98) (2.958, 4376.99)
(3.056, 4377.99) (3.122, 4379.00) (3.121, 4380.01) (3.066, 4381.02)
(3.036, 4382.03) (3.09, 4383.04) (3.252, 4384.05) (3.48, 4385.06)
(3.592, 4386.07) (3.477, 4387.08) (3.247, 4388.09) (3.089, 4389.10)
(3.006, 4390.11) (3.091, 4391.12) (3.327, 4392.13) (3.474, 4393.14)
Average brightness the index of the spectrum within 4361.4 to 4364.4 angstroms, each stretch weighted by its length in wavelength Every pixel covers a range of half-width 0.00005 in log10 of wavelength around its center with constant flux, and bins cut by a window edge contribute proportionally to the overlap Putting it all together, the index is 3.42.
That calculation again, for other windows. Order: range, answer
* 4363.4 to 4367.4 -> 3.58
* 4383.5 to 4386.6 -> 3.44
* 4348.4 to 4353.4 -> 3.08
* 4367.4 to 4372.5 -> 3.15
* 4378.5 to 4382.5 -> 3.08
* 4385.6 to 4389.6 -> 3.35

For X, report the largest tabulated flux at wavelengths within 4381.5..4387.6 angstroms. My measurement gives 3.592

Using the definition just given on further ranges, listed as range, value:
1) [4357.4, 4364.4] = 3.627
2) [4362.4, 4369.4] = 3.645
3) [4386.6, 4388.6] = 3.477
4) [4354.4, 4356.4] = 3.374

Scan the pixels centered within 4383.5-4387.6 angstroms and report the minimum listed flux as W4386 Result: 3.252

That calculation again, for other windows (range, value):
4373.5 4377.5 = 2.958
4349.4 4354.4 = 2.936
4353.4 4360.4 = 2.928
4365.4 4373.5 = 2.971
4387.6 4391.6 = 3.006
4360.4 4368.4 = 2.997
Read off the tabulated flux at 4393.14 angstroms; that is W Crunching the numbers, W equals 3.474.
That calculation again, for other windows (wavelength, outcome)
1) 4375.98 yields 3.017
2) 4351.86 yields 2.965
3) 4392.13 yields 3.327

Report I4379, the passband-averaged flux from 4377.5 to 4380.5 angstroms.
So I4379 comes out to 3.1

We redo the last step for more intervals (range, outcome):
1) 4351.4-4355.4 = 3.14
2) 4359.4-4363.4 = 3.14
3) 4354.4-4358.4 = 3.43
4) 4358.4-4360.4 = 3.08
